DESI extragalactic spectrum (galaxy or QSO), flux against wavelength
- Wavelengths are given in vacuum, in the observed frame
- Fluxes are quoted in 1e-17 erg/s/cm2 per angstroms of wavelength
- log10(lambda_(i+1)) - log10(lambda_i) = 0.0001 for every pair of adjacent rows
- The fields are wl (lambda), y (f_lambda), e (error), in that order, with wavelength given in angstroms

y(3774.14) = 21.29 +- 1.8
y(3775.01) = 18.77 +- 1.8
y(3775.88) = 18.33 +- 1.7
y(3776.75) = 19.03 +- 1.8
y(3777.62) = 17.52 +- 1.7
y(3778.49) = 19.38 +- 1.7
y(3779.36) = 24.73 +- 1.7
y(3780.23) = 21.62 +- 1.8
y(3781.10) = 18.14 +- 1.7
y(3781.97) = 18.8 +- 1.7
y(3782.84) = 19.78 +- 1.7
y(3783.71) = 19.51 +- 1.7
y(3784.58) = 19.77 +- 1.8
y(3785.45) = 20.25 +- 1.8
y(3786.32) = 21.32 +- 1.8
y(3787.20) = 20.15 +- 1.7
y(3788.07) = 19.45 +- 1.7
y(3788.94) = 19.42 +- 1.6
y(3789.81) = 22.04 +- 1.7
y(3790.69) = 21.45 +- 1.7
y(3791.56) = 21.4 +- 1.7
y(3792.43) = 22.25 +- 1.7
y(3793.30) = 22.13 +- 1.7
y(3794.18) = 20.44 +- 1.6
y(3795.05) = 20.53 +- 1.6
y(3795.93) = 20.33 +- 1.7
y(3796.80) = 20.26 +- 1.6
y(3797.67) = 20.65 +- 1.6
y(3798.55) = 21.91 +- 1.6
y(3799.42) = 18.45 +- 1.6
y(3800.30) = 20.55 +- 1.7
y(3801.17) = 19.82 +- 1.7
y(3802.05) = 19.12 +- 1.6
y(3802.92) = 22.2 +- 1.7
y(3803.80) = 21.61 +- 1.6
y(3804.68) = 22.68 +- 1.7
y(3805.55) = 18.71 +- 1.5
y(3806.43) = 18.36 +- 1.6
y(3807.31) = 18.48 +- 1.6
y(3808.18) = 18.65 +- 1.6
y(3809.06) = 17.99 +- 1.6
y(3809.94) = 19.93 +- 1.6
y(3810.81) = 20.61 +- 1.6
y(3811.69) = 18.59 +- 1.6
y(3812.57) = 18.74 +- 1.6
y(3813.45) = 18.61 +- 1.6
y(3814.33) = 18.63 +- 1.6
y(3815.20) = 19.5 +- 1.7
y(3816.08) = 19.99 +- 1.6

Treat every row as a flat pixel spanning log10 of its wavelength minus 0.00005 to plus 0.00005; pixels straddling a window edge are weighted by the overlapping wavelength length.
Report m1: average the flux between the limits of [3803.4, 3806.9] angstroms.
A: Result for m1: 20.3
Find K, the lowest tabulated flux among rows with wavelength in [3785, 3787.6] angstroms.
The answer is 20.15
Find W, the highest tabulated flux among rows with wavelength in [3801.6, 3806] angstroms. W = 22.68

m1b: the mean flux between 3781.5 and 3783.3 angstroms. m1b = 19.3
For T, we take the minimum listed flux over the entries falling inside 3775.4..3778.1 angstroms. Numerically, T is 17.52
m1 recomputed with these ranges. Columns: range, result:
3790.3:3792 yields 21.5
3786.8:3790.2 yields 20.3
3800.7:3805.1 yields 21.1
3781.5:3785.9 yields 19.6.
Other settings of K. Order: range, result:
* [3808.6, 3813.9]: 17.99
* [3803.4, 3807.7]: 18.36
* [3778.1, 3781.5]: 18.14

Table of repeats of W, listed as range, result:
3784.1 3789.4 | 21.32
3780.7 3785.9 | 20.25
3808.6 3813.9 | 20.61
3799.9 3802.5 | 20.55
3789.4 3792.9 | 22.25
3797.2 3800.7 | 21.91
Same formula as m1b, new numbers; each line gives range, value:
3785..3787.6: 20.5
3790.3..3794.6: 21.6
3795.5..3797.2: 20.3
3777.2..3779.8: 20.6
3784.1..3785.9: 20.1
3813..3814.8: 18.7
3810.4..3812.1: 19.6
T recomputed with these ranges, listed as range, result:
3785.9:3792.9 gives 19.42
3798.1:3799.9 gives 18.45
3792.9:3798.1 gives 20.26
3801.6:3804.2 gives 19.12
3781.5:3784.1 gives 18.8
